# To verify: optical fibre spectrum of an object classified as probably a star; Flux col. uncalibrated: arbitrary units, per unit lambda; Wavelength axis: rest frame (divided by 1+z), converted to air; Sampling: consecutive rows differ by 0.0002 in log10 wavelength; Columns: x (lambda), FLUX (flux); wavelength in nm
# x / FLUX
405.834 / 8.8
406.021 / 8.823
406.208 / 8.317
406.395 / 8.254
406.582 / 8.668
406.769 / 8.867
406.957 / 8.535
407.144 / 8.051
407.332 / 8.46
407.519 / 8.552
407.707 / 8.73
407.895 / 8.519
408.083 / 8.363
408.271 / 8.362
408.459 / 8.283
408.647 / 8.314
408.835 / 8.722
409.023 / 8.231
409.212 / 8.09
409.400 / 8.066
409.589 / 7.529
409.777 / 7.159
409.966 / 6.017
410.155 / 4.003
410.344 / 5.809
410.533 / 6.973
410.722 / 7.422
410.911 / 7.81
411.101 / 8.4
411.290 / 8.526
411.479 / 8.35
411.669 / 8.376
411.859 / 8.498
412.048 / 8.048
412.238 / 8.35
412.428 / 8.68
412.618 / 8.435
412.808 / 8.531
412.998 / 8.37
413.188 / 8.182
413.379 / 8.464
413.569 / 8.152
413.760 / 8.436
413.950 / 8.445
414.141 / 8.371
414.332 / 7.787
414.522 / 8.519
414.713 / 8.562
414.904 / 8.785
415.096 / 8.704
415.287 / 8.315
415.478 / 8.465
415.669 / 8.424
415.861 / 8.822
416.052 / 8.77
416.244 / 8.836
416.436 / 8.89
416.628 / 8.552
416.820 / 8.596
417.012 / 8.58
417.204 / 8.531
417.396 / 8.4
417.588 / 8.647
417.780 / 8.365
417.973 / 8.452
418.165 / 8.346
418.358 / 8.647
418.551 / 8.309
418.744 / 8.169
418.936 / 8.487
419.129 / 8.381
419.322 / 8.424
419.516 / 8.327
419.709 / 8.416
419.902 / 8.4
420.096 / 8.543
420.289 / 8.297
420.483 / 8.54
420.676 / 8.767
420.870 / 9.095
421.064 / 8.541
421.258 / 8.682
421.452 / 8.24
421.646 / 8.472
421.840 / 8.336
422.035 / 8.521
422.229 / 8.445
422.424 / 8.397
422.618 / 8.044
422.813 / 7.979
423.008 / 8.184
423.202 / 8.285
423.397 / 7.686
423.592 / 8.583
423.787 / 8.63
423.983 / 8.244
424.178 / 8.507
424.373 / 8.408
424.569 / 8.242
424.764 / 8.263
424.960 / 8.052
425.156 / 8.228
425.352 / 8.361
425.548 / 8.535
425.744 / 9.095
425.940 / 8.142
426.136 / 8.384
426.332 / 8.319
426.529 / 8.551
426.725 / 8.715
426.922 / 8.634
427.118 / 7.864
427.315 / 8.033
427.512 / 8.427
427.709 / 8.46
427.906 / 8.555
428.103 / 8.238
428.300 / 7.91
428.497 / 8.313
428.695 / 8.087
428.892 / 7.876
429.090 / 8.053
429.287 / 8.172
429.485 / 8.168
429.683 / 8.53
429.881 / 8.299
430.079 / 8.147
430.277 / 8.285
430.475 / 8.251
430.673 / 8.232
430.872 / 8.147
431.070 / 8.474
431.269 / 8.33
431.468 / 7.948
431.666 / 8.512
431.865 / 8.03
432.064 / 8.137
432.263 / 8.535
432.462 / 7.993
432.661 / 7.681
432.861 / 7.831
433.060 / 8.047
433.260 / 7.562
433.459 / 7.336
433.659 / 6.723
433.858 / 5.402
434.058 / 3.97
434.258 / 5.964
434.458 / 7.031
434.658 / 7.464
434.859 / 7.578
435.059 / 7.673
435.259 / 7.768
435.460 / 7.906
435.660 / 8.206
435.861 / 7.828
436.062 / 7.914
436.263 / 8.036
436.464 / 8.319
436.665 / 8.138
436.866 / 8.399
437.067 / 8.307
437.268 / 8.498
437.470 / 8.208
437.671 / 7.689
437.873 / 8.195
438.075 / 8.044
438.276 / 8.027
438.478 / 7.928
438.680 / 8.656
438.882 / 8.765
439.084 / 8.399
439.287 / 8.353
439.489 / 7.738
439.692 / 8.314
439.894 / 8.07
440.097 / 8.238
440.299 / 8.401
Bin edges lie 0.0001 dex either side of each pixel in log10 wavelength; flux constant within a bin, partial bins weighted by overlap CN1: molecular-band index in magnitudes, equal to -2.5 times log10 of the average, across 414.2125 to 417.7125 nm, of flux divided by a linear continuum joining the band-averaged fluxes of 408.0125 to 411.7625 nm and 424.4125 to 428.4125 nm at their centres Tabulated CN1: -0.09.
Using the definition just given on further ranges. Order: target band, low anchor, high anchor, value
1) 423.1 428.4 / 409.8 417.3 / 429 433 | -0.02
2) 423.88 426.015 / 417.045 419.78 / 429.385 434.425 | -0.04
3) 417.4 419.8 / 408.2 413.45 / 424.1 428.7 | -0.04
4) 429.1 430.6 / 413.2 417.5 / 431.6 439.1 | -0.04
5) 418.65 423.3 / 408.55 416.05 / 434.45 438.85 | -0.05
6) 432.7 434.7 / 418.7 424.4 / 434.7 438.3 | 0.20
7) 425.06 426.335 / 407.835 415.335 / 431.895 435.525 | -0.12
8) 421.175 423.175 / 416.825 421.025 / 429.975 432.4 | 0.01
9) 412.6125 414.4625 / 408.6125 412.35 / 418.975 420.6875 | -0.06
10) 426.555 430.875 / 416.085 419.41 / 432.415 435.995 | -0.08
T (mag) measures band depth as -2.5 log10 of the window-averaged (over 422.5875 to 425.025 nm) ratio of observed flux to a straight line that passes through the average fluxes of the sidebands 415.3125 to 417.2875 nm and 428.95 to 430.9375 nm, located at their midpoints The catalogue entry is 0.02 mag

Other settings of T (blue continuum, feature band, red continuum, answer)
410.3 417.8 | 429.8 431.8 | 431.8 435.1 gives -0.12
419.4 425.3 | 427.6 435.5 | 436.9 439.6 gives 0.07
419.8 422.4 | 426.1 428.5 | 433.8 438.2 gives -0.03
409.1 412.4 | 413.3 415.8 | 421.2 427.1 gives -0.09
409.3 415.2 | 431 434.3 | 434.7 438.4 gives 0.08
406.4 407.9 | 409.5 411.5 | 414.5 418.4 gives 0.21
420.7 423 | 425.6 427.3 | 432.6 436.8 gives -0.05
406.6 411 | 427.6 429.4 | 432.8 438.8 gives -0.07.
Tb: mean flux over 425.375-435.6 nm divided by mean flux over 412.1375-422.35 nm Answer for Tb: 0.93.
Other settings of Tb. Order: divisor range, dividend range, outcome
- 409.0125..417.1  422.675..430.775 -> 1.02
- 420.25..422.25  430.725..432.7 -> 0.96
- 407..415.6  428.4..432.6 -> 1.02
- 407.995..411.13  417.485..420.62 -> 1.13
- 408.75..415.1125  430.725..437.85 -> 0.97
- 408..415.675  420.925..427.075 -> 1.04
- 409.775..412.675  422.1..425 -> 1.09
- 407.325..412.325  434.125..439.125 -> 1.01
